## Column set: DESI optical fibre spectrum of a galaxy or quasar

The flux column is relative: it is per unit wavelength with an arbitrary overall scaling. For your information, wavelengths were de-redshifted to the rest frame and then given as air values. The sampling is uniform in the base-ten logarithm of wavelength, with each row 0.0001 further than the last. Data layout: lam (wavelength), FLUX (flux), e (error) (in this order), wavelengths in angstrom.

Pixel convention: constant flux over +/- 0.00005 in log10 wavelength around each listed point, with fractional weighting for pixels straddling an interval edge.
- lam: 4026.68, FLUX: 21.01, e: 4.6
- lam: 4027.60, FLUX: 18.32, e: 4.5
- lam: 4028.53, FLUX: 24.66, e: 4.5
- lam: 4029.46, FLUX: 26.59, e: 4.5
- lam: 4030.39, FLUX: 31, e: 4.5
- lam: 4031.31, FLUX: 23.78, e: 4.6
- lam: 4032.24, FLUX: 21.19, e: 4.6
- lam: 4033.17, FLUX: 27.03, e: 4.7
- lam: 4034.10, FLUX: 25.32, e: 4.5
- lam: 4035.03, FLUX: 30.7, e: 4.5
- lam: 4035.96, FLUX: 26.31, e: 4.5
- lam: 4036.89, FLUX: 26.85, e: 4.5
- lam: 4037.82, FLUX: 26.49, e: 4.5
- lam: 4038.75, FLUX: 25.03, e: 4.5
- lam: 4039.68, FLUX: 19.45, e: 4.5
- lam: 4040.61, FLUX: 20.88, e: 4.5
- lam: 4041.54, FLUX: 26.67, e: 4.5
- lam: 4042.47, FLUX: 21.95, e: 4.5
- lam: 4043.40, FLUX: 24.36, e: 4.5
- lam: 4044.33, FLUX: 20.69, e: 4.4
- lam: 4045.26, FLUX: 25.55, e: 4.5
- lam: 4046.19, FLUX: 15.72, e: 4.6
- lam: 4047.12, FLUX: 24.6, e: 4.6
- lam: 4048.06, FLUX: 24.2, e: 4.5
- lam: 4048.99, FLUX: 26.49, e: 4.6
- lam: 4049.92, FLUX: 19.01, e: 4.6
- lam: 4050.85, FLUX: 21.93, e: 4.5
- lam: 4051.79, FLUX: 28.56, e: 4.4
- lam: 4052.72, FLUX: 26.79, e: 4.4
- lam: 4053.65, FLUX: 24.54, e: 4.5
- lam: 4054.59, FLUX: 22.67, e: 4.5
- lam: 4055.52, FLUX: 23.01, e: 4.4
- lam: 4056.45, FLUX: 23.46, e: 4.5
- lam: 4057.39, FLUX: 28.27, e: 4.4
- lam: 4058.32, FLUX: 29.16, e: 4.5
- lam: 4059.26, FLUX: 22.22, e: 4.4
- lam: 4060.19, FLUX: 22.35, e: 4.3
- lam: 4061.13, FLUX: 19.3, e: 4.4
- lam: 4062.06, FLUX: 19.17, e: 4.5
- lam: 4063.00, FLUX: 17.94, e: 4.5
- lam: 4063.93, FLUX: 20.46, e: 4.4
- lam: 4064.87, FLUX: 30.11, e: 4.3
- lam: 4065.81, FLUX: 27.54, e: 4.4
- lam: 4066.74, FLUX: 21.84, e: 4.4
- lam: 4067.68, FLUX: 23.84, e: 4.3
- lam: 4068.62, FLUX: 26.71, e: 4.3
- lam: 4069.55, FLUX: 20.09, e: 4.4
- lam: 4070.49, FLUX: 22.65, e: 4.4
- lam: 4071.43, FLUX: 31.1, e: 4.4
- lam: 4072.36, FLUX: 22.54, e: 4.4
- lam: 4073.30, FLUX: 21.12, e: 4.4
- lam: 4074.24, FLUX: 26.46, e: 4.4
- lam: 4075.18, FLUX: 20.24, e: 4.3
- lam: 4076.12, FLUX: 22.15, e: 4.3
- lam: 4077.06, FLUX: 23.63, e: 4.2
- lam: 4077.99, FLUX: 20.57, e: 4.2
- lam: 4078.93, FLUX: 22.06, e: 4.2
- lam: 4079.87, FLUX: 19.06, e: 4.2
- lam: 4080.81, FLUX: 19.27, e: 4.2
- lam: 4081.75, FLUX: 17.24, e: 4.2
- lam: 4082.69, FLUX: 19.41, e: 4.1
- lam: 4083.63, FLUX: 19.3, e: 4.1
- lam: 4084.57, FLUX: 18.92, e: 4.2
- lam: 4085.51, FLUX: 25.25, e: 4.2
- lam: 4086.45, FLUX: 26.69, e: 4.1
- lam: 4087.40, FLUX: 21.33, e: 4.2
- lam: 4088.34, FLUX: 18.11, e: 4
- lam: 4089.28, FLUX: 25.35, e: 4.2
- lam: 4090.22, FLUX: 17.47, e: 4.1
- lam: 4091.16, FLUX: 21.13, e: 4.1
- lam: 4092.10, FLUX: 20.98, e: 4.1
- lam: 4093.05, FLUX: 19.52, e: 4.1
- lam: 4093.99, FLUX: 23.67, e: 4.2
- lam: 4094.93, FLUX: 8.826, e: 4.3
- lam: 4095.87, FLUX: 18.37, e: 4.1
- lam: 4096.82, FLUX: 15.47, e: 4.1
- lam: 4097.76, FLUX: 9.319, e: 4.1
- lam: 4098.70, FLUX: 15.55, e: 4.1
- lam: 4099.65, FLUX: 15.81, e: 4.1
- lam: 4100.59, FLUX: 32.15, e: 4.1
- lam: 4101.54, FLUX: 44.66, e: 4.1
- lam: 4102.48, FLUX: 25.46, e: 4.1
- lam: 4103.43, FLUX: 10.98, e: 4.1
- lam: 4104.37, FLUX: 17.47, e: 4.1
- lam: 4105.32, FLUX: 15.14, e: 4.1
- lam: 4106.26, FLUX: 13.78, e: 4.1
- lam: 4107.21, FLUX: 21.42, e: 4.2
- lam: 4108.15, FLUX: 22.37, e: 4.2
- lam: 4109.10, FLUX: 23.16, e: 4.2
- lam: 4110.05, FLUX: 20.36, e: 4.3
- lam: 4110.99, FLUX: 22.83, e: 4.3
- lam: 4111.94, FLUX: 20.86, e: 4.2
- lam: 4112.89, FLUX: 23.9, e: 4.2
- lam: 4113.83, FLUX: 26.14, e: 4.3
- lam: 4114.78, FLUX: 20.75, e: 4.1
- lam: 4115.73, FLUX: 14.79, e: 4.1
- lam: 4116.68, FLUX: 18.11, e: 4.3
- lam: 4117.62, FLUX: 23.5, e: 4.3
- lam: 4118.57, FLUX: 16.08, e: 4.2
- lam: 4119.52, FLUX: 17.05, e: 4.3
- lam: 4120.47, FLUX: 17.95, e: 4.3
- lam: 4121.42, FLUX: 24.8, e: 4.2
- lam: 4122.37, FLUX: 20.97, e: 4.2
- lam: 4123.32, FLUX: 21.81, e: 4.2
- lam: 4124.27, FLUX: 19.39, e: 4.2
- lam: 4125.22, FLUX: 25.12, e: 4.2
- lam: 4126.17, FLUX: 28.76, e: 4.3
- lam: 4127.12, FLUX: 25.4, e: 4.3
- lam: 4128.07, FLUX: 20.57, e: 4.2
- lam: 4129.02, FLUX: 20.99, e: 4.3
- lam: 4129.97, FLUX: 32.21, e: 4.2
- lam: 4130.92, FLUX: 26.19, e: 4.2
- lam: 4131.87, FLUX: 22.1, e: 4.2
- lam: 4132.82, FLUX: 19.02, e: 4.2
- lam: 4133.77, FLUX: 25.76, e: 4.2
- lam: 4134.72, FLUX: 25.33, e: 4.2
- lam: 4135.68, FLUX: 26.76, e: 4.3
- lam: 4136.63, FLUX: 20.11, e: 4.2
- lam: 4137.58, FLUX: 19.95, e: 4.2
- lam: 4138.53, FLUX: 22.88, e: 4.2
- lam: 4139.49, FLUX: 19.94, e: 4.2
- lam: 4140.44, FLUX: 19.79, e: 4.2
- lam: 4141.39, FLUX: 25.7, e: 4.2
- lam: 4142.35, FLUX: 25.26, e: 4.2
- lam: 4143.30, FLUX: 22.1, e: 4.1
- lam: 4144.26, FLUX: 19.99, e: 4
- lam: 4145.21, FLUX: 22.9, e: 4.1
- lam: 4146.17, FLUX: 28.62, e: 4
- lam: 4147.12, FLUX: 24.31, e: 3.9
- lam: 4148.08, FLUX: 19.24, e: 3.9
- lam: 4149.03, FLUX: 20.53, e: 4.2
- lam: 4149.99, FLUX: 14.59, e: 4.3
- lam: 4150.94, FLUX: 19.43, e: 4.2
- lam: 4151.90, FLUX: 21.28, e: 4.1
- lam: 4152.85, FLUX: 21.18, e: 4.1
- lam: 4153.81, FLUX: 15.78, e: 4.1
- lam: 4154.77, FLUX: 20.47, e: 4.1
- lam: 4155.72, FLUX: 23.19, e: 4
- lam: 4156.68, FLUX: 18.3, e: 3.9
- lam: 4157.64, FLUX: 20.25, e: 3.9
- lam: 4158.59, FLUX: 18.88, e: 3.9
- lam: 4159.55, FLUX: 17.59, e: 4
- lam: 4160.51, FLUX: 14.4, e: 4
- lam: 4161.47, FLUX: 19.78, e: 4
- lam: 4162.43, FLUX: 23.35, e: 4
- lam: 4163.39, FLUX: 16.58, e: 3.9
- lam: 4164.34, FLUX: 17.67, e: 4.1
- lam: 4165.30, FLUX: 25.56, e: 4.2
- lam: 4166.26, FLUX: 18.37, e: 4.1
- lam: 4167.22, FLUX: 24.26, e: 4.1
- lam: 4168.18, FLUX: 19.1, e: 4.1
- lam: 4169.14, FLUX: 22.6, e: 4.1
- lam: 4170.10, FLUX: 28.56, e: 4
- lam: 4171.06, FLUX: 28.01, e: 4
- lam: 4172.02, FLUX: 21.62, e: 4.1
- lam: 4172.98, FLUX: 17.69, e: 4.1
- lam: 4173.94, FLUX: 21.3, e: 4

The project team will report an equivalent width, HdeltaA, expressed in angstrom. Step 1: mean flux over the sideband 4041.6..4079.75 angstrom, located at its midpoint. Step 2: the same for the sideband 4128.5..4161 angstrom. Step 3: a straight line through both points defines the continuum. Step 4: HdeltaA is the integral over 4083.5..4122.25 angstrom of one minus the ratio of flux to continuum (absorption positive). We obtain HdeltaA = 3.6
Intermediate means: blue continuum 23.4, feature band 20.4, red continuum 21.6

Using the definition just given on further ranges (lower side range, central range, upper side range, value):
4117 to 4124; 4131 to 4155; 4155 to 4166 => -2.3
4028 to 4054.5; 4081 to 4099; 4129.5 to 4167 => 3.1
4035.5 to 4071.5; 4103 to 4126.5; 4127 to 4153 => 2.7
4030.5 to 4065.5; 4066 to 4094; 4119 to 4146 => 1.9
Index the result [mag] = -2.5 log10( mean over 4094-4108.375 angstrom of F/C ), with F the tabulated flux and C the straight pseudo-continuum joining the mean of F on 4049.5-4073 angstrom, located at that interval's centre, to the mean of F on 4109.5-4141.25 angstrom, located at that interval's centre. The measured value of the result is 0.18 mag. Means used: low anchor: 23.8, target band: 19.2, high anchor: 22.2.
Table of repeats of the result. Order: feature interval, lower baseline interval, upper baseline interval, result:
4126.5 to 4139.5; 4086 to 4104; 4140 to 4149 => -0.054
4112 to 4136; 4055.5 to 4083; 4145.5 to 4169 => -0.067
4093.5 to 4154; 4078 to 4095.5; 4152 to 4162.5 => -0.087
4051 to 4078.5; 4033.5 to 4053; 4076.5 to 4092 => -0.058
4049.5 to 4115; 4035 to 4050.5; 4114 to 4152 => 0.053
